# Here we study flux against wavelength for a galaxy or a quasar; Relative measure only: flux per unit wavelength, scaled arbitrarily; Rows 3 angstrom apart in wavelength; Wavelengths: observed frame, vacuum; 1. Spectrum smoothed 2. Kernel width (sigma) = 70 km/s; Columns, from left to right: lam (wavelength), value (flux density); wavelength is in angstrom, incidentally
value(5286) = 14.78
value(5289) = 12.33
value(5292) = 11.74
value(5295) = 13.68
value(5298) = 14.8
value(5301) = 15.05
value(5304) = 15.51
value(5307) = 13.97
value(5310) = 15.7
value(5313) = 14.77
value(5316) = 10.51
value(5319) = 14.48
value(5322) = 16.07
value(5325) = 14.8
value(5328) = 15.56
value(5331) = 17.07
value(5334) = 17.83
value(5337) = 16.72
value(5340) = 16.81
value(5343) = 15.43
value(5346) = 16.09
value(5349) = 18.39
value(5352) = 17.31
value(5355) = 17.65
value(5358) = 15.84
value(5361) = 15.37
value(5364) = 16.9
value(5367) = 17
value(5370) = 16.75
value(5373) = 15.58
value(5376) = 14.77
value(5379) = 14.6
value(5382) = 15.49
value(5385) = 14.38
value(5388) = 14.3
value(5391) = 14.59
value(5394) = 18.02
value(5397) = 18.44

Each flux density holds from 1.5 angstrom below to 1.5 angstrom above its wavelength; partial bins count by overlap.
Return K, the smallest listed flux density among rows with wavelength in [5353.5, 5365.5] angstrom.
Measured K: 15.37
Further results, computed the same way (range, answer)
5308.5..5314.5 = 14.77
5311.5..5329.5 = 10.51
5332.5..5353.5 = 15.43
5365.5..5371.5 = 16.75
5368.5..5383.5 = 14.6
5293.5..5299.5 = 13.68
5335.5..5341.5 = 16.72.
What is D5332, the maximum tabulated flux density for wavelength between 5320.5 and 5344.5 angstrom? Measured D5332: 17.83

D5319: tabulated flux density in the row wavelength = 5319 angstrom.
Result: 14.48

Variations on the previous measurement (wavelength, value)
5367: 17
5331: 17.07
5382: 15.49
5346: 16.09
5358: 15.84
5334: 17.83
